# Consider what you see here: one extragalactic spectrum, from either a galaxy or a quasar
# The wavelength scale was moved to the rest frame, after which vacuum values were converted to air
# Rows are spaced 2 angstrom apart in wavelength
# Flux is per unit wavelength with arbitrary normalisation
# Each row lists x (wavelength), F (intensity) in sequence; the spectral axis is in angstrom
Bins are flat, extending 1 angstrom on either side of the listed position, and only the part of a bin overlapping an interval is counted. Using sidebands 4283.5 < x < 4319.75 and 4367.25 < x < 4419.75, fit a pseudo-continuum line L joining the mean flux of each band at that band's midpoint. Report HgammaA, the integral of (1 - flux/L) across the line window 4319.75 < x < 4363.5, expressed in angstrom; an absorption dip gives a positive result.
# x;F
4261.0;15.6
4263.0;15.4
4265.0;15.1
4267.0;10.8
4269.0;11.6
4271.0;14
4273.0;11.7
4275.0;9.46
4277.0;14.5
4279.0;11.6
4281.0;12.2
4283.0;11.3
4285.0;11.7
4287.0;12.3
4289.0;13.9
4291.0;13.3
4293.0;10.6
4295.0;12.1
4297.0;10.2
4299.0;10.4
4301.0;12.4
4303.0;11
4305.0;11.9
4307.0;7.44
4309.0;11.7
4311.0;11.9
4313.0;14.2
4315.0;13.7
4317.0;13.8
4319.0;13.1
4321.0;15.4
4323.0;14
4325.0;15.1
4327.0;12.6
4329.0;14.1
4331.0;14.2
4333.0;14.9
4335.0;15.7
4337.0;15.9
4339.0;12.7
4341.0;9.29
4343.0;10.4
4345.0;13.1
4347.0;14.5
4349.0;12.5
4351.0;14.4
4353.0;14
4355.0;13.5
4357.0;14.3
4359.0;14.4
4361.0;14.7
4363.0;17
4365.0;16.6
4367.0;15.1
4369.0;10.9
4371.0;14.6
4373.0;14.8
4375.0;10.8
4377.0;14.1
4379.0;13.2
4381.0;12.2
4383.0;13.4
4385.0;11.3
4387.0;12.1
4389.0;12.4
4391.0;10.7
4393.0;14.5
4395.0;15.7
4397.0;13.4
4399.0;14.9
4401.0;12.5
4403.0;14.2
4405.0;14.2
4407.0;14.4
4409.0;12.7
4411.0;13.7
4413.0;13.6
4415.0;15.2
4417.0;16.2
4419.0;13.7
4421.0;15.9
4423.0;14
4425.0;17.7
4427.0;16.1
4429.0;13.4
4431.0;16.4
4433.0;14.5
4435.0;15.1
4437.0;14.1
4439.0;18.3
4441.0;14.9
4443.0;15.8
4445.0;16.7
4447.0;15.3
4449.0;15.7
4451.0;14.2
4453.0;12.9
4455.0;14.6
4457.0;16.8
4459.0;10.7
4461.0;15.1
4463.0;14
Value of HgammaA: -4.47 angstrom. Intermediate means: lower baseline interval 12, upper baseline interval 13.5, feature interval 13.9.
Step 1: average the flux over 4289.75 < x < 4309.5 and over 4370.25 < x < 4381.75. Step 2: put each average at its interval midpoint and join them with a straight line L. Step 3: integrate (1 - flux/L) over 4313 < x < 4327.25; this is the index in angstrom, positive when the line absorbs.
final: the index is -2.85 angstrom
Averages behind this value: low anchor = 11.1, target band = 14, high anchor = 13.3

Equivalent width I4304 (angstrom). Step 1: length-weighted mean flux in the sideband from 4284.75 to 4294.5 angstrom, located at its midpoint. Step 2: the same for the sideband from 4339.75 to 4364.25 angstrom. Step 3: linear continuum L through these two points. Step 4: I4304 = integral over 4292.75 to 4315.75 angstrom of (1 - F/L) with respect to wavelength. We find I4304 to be 2.2 angstrom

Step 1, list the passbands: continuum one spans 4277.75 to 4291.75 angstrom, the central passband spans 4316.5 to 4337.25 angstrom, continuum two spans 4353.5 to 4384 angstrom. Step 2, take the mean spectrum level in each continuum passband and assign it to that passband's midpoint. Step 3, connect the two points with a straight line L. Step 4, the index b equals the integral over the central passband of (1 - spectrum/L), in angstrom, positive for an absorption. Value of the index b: -1.94 angstrom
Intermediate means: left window 12.3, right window 14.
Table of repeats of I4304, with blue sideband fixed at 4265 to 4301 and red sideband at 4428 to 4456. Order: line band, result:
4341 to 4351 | 0.6 angstrom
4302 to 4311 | 1.3 angstrom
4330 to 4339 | -1.3 angstrom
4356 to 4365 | -1.2 angstrom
